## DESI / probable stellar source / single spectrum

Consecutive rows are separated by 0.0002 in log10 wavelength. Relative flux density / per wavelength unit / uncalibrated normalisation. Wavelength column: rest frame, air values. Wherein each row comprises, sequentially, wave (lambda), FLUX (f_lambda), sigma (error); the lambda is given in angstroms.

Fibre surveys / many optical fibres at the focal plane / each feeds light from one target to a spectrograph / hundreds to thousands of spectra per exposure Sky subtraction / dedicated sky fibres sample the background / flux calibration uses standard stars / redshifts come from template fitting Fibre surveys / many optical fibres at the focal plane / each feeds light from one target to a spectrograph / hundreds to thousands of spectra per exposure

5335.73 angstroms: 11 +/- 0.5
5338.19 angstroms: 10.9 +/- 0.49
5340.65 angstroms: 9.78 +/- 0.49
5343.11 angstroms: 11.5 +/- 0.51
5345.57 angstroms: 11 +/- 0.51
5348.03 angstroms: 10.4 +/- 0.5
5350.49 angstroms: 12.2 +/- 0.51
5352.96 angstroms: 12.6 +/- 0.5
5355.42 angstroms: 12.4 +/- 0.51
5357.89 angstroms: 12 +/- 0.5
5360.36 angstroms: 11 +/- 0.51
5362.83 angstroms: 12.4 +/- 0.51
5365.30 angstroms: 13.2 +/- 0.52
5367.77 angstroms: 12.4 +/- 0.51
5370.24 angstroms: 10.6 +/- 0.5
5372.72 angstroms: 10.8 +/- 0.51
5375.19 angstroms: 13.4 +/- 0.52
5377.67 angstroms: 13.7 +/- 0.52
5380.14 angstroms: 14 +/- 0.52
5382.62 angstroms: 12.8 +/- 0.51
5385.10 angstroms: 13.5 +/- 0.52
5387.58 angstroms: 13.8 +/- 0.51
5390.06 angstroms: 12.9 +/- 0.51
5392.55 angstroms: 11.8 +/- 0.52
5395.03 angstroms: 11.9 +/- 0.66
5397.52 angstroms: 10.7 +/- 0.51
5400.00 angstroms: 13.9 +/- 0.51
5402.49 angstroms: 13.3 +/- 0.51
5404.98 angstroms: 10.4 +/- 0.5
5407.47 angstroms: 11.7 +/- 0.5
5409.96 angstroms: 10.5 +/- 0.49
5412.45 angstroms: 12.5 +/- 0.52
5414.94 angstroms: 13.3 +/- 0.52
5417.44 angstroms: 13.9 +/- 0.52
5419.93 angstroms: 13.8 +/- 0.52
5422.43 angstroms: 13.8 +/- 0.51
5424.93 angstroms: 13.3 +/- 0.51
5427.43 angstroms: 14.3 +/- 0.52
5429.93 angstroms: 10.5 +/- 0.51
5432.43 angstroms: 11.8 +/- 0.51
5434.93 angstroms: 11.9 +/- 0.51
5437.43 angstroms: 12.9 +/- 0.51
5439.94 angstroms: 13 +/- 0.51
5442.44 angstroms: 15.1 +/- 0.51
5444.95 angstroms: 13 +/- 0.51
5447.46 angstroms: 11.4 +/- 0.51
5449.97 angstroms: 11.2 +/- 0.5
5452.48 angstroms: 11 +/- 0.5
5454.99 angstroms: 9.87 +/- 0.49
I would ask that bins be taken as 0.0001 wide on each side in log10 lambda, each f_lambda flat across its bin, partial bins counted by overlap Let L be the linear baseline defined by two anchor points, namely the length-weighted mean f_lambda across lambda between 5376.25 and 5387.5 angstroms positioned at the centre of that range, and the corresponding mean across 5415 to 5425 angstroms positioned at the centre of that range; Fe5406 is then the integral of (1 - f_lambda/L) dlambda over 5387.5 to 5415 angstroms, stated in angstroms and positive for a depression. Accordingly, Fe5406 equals 3.0 angstroms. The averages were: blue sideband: 13.5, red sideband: 13.7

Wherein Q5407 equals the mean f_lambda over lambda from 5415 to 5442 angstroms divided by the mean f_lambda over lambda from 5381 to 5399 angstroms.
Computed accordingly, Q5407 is 1.04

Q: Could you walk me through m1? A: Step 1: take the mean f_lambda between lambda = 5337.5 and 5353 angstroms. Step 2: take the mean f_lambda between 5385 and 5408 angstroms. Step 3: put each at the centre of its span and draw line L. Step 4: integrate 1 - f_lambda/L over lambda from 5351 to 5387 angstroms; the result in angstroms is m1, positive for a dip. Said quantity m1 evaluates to -2.53 angstroms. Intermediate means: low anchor 11.1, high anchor 12.4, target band 12.5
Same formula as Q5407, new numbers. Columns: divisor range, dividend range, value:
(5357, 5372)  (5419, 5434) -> 1.08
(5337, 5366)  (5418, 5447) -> 1.12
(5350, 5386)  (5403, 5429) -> 1.02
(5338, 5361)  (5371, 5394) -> 1.13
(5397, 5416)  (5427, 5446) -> 1.06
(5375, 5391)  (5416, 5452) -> 0.95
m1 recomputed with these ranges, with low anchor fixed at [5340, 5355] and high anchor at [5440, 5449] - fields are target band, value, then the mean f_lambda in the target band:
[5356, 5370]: -0.5 angstroms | 12.1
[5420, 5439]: 0.1 angstroms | 12.7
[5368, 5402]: -1.6 angstroms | 12.6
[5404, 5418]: 0.6 angstroms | 12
